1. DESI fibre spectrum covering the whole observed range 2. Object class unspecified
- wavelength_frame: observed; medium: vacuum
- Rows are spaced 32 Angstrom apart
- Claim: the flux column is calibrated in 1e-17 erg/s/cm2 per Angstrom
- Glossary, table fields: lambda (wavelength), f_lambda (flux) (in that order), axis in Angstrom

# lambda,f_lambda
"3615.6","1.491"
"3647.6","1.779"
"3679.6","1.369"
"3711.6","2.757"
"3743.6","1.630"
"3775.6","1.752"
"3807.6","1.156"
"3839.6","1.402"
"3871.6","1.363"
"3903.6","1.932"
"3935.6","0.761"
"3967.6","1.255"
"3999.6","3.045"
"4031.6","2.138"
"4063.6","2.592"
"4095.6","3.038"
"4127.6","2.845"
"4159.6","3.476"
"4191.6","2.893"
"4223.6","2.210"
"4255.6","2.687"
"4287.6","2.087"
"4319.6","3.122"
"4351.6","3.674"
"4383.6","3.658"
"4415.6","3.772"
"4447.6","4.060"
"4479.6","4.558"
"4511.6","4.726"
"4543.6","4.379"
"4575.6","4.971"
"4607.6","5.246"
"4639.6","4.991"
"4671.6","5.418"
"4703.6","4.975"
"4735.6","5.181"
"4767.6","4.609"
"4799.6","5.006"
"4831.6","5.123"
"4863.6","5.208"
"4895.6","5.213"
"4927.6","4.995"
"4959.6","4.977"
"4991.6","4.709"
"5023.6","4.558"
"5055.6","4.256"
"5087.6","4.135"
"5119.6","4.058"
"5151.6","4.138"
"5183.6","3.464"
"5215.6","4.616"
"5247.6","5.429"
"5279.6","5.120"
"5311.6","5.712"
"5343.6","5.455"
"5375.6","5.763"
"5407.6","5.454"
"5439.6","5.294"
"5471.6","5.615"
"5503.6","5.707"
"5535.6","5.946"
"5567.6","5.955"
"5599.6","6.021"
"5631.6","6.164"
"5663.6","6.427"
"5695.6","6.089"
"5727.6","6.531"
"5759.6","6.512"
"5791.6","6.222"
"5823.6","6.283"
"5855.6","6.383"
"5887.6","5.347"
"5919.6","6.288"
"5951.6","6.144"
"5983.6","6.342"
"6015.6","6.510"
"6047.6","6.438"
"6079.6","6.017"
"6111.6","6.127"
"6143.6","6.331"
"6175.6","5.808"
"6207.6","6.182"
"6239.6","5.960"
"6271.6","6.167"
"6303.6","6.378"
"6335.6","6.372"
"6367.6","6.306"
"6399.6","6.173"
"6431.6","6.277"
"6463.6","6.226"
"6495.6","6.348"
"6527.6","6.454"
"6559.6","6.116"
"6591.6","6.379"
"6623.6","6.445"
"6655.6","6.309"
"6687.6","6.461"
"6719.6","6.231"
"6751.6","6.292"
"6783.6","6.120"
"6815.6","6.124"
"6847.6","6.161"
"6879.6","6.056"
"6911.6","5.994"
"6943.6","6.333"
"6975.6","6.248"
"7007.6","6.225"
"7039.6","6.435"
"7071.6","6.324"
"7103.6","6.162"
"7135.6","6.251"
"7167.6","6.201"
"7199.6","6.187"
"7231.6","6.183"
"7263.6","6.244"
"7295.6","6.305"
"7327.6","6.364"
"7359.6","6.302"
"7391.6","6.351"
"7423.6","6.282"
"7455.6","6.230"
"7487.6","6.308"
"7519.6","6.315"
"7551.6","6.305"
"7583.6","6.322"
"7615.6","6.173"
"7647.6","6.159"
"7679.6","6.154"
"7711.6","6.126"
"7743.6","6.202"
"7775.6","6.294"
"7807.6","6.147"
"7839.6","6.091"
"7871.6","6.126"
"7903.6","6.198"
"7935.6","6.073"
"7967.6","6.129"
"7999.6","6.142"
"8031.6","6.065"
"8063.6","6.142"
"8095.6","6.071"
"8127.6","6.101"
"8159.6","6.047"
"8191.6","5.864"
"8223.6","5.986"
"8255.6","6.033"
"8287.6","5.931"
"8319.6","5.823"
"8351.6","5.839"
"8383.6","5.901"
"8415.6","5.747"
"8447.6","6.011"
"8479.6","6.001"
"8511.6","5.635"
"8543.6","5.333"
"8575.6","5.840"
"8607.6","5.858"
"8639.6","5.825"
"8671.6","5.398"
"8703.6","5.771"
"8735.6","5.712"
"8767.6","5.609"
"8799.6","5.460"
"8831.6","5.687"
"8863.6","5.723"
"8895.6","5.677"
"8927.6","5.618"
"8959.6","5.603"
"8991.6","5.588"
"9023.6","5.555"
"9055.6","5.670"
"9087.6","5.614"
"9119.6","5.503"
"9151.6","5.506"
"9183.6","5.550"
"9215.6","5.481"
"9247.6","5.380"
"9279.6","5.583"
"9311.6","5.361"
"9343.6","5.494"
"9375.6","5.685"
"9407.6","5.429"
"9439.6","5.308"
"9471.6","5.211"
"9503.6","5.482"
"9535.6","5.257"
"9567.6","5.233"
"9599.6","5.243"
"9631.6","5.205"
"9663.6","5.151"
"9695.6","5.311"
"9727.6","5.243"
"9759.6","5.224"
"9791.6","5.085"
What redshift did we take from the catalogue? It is 0.000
